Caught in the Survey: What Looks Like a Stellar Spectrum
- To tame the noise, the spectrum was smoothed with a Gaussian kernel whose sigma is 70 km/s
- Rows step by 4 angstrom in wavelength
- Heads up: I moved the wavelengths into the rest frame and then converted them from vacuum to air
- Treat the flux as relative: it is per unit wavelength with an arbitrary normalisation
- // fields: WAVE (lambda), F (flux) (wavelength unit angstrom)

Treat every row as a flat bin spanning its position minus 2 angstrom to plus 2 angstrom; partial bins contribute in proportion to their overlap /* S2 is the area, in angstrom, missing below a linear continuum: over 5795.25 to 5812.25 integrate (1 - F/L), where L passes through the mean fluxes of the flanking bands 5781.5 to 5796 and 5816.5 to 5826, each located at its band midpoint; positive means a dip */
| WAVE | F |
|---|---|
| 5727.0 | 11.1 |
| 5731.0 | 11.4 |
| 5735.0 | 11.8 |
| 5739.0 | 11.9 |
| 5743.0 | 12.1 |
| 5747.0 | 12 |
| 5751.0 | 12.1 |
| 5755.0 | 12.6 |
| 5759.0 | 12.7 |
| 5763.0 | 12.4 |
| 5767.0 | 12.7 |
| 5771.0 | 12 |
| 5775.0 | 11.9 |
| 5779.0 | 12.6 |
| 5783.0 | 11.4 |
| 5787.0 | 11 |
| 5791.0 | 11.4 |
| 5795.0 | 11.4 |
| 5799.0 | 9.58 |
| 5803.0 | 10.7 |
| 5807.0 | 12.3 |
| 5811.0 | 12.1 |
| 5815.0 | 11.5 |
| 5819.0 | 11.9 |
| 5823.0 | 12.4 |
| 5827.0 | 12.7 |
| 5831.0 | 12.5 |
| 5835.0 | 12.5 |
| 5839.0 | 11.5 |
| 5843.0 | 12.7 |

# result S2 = 0.8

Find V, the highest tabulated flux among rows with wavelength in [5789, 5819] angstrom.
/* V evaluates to 12.3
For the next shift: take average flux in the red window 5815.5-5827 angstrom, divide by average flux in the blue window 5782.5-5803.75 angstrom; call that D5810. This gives 1.12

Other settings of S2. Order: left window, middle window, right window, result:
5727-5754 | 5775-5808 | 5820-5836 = 2.5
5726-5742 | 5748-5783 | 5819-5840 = -1.4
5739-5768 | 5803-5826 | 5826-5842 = 0.7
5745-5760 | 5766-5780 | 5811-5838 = 0.0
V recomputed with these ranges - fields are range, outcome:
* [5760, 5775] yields 12.7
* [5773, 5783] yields 12.6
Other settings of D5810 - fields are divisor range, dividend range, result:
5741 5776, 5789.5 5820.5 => 0.92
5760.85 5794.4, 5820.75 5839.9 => 1.04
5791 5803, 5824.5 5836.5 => 1.18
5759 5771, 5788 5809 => 0.89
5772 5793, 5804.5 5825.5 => 1.03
